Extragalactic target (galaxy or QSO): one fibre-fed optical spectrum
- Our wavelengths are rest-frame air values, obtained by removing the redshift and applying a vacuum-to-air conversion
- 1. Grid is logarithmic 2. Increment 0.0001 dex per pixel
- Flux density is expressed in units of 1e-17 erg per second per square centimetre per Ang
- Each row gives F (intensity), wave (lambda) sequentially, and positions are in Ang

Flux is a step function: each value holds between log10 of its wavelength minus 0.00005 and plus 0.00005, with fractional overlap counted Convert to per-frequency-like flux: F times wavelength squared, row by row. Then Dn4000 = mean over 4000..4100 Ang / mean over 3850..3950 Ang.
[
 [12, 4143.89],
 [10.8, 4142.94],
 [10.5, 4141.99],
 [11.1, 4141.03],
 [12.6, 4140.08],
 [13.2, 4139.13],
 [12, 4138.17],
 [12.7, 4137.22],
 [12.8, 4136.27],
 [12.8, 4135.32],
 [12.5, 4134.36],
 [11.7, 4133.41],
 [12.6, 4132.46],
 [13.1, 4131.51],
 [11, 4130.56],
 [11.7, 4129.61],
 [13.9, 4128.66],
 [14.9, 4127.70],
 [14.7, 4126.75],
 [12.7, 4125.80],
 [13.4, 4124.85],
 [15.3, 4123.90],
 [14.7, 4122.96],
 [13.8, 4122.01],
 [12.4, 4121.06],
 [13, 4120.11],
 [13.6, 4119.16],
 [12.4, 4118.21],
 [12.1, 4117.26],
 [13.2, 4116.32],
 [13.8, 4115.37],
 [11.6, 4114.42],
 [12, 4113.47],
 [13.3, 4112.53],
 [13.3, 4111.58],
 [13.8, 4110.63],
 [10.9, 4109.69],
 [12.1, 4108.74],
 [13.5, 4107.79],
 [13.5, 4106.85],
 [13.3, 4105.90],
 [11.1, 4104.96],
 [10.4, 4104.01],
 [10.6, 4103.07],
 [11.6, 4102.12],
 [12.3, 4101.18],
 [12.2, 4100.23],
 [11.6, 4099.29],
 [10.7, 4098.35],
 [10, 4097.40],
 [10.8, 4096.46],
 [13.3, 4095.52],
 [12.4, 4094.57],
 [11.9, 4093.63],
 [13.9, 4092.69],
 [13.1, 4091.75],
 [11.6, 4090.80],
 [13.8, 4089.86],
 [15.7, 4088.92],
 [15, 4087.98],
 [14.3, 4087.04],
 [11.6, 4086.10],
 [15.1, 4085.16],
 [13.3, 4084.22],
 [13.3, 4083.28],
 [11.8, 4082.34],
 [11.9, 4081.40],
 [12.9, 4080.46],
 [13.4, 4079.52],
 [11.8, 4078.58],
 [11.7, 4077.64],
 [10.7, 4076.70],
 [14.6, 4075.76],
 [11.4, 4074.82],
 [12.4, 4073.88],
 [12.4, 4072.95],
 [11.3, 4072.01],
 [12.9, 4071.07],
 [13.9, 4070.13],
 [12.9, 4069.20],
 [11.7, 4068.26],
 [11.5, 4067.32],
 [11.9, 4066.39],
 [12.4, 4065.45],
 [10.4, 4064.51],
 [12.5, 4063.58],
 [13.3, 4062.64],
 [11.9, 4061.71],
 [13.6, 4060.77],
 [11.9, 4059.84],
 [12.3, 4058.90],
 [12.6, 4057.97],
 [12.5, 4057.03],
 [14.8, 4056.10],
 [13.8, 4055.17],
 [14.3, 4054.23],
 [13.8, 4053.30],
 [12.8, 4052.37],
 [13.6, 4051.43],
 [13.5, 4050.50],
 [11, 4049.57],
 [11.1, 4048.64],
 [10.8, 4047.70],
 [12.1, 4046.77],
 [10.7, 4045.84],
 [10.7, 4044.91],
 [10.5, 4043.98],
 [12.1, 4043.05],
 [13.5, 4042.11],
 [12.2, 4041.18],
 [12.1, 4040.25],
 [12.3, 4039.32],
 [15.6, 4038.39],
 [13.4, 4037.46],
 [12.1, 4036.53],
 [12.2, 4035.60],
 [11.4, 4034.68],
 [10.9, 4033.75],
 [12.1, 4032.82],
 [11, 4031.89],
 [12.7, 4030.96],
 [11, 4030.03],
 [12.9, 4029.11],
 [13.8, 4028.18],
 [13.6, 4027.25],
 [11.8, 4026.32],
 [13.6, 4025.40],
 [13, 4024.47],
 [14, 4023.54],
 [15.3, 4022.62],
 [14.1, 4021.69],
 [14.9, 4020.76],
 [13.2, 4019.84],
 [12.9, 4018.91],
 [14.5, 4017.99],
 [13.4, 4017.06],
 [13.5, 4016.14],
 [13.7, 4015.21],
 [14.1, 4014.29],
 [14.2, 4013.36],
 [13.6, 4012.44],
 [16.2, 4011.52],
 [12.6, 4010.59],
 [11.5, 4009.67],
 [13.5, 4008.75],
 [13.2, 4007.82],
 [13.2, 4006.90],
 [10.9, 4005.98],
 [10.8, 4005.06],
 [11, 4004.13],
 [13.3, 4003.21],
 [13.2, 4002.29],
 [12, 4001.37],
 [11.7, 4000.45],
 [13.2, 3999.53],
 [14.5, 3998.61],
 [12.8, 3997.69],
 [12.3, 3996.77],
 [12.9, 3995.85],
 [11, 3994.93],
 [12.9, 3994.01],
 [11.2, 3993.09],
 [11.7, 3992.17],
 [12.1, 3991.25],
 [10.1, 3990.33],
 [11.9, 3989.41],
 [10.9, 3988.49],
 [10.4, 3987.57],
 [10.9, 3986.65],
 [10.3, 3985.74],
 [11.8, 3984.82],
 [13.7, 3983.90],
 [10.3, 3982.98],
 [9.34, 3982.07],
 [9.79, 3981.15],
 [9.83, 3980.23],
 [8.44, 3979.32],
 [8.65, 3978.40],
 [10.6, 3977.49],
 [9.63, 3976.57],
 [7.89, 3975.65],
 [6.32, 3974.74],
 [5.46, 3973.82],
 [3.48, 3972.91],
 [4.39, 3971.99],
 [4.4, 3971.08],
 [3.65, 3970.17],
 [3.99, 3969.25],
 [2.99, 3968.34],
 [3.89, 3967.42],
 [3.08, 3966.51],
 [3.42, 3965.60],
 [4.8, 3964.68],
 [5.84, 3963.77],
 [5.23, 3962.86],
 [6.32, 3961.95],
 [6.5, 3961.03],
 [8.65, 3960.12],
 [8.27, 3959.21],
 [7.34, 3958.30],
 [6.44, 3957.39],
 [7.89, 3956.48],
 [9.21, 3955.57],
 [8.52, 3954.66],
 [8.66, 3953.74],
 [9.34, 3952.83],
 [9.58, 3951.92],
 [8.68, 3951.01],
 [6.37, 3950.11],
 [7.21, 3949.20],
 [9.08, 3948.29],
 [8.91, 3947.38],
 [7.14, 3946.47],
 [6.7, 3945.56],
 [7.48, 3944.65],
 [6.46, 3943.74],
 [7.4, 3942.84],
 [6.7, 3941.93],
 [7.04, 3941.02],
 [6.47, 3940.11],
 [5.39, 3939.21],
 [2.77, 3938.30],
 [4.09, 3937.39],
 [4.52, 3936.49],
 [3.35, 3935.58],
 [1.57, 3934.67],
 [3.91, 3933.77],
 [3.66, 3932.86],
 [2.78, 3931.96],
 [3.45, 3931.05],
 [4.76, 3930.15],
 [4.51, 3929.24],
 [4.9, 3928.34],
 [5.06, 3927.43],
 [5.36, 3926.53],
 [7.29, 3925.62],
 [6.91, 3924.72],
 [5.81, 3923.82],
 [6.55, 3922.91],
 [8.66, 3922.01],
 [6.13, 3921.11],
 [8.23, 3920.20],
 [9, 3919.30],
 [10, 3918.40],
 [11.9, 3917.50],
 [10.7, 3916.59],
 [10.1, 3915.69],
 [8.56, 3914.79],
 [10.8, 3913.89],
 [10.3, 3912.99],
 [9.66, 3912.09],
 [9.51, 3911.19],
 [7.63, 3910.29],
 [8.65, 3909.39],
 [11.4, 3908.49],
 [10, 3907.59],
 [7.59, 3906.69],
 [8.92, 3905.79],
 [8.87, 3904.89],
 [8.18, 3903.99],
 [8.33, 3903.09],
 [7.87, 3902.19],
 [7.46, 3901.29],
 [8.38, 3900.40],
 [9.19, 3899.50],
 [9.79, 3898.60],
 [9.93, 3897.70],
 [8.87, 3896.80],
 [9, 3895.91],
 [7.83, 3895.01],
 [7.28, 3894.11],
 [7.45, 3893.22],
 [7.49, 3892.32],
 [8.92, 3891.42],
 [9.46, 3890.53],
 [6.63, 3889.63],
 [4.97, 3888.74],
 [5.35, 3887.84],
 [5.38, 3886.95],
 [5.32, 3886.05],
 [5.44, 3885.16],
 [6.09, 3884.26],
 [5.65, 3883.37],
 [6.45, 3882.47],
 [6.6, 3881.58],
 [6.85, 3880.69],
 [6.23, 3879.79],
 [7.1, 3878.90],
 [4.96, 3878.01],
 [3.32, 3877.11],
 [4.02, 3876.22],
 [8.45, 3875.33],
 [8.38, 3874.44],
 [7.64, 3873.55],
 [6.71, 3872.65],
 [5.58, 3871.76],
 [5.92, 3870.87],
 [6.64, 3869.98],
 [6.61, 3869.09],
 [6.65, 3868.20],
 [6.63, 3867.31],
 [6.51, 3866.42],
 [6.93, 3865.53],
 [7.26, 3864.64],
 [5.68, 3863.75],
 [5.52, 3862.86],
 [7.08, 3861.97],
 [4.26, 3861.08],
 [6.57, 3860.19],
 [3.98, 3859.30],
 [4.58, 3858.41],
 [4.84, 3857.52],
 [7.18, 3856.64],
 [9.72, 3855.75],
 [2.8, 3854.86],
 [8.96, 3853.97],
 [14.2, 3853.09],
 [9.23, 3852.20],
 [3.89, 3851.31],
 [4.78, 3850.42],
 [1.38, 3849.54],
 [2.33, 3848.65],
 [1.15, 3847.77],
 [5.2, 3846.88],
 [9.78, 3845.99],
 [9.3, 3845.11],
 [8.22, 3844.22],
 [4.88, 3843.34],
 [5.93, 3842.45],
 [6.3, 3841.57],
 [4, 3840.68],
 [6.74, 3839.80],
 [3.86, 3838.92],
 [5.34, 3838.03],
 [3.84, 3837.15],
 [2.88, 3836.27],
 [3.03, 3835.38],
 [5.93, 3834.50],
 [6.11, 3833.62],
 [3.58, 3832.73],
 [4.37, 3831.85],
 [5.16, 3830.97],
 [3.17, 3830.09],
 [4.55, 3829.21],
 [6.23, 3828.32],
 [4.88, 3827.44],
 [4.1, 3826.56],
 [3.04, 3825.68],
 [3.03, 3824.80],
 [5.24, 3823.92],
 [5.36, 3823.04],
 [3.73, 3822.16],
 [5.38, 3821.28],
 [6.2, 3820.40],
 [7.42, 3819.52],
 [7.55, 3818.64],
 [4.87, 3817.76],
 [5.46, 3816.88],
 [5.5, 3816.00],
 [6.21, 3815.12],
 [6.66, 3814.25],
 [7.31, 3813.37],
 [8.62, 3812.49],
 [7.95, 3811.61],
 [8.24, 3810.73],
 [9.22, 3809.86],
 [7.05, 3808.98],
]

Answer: 2.0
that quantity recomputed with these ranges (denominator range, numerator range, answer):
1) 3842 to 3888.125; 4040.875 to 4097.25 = 2.26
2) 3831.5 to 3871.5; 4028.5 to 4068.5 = 2.35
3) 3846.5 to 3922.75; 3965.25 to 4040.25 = 1.64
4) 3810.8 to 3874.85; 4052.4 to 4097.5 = 2.47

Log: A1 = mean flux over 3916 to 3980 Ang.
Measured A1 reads 6.45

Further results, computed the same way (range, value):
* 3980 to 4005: 11.7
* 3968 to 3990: 8.34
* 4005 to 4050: 12.7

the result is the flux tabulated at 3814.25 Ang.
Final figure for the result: 6.66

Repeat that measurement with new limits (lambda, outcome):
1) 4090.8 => 11.6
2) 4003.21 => 13.3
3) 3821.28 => 5.38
